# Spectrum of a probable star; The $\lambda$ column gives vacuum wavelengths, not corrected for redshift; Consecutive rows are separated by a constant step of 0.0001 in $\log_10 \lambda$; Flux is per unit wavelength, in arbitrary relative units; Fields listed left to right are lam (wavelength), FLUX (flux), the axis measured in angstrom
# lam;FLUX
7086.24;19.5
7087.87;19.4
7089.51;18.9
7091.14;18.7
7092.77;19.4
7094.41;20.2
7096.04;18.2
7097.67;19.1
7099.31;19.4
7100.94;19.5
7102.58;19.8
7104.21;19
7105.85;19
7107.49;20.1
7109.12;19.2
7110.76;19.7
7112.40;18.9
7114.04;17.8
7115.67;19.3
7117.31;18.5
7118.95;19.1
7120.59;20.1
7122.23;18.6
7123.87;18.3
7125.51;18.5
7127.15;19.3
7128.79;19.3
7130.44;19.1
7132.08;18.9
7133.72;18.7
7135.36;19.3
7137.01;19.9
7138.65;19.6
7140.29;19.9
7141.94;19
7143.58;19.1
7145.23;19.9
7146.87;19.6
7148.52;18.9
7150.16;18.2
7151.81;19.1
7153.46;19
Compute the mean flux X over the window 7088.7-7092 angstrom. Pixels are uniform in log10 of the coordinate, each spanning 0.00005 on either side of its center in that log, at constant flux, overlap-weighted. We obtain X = 18.8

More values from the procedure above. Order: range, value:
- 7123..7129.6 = 18.9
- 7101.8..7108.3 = 19.5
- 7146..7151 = 18.9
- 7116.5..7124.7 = 18.9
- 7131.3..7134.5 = 18.8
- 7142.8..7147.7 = 19.5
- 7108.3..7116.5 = 19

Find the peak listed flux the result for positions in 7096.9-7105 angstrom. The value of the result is 19.8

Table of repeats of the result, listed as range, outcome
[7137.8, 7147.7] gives 19.9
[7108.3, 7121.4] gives 20.1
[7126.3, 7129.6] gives 19.3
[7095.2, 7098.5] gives 19.1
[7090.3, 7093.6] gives 19.4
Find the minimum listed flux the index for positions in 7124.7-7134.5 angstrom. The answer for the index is 18.5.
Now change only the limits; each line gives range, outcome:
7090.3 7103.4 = 18.2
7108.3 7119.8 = 17.8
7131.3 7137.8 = 18.7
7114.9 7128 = 18.3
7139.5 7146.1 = 19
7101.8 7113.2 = 18.9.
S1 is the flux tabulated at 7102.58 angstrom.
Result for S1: 19.8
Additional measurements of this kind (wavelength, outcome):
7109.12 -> 19.2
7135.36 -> 19.3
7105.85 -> 19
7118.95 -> 19.1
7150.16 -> 18.2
